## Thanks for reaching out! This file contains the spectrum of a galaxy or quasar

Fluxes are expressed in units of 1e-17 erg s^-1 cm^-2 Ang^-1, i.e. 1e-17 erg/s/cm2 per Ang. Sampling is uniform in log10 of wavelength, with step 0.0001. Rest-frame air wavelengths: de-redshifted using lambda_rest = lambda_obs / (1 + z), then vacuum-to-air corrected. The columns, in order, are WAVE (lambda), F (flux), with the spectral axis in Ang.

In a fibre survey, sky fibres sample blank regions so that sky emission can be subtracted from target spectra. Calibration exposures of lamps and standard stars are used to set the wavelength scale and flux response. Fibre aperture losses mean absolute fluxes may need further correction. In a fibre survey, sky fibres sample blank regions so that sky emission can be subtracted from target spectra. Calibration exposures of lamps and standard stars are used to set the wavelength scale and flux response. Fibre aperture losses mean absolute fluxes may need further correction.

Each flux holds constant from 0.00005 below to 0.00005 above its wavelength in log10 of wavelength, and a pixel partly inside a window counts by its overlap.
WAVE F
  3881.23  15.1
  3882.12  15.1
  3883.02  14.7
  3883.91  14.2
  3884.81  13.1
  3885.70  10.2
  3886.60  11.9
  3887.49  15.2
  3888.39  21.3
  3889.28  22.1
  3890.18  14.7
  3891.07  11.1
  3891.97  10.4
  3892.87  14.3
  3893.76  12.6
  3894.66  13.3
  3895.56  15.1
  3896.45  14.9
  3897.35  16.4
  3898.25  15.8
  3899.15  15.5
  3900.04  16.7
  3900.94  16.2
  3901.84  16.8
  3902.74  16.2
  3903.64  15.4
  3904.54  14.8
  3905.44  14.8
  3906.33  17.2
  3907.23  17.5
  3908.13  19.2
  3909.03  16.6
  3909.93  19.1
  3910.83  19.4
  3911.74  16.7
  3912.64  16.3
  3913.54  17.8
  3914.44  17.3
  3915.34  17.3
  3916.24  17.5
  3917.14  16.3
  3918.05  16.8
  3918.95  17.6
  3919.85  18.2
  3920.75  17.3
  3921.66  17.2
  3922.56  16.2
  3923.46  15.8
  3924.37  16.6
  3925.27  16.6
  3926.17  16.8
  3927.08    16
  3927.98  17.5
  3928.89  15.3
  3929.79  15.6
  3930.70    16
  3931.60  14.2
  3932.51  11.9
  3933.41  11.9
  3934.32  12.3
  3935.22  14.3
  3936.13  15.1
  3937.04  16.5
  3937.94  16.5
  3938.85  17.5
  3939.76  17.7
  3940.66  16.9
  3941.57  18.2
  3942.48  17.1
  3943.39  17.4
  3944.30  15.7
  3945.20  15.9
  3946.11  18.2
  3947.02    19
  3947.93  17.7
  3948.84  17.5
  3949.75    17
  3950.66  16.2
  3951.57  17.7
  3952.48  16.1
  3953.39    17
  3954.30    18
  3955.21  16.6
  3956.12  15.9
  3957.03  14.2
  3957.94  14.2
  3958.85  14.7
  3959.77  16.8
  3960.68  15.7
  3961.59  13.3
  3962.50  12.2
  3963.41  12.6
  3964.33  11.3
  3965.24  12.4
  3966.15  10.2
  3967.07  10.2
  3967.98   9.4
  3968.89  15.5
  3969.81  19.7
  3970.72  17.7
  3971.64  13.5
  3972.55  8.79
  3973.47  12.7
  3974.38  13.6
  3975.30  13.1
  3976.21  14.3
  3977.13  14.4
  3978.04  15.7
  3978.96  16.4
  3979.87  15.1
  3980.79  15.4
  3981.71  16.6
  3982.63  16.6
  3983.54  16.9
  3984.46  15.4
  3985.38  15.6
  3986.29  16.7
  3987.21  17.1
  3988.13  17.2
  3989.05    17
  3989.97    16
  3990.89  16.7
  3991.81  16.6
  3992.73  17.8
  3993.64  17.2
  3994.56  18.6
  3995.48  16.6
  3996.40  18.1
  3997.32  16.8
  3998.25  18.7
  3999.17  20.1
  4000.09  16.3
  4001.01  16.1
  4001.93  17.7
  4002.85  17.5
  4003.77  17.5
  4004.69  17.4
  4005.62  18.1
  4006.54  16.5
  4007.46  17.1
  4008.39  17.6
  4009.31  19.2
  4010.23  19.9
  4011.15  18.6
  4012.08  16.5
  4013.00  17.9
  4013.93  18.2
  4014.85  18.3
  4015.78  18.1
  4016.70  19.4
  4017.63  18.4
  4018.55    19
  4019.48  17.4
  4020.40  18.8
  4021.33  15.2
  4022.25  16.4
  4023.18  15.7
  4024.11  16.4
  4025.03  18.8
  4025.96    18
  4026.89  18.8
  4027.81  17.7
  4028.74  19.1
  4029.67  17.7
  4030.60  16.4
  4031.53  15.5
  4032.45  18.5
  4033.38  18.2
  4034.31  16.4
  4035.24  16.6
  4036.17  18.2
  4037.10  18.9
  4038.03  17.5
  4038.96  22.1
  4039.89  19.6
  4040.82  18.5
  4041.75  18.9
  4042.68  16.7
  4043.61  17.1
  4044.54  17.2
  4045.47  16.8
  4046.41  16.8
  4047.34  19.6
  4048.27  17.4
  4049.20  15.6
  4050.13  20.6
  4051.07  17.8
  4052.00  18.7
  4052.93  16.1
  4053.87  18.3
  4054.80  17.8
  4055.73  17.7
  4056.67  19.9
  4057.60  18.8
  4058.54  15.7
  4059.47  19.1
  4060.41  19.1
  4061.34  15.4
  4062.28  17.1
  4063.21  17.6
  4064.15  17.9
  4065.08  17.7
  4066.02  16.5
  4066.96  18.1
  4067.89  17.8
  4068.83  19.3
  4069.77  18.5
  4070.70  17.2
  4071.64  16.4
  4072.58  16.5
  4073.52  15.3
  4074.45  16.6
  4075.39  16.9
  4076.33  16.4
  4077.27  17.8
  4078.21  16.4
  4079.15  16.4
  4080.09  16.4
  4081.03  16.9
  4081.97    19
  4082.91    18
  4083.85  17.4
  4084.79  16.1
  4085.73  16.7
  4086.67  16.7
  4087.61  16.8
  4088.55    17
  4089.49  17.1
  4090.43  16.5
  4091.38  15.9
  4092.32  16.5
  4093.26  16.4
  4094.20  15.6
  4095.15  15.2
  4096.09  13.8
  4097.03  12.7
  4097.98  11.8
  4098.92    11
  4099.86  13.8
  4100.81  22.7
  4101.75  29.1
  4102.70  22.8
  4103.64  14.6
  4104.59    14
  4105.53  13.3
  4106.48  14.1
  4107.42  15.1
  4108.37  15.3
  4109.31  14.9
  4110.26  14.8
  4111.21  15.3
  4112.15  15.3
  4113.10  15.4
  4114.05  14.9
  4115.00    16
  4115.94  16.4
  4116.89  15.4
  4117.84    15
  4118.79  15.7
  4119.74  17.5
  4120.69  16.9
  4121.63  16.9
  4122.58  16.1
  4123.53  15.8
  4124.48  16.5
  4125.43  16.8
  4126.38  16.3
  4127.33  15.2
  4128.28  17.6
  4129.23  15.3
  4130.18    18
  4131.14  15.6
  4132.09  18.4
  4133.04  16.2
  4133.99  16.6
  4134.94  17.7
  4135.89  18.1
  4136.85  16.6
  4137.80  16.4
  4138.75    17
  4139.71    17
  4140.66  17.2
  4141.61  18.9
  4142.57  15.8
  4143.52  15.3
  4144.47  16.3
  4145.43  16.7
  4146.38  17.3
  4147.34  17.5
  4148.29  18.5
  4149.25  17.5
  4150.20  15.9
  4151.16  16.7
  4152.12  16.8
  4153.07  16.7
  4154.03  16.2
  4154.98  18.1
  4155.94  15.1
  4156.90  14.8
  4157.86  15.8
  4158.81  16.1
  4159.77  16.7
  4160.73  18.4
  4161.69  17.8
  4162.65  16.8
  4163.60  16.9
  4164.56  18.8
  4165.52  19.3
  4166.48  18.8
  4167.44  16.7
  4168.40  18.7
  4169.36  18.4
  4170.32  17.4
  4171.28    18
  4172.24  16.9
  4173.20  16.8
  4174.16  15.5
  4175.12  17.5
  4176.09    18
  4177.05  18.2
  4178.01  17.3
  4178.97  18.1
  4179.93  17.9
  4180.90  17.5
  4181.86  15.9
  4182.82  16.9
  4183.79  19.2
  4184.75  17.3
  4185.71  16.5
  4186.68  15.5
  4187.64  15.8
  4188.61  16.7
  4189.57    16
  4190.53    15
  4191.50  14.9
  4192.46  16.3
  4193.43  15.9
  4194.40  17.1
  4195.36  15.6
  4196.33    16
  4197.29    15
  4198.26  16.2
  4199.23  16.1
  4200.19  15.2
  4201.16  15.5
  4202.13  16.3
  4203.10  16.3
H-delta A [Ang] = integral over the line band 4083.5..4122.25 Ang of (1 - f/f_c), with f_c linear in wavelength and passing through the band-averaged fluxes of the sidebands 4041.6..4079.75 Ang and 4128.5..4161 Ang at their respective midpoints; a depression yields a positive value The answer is 2.4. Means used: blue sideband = 17.5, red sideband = 16.8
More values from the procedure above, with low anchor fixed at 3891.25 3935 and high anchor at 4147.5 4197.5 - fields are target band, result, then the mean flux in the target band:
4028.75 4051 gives -2.0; 17.9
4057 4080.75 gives -1.0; 17.2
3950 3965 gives 0.9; 15.1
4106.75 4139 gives 1.1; 16.2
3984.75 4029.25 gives -3.5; 17.6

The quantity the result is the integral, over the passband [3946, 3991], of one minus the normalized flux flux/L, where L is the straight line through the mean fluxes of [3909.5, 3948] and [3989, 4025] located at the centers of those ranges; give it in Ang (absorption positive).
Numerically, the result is 4.9 Ang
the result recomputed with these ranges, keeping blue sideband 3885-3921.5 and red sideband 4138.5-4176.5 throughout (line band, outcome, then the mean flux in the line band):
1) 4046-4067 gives -1.4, 17.8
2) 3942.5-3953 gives -0.6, 17.1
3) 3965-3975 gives 2.0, 13.1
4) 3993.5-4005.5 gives -0.8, 17.6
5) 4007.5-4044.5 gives -3.0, 17.9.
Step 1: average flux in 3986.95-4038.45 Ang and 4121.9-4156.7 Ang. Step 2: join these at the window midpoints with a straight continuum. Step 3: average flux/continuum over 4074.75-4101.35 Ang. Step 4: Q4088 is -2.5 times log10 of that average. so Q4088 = 0.06 mag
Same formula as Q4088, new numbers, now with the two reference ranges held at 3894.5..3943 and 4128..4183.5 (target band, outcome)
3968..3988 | 0.091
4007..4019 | -0.105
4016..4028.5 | -0.068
